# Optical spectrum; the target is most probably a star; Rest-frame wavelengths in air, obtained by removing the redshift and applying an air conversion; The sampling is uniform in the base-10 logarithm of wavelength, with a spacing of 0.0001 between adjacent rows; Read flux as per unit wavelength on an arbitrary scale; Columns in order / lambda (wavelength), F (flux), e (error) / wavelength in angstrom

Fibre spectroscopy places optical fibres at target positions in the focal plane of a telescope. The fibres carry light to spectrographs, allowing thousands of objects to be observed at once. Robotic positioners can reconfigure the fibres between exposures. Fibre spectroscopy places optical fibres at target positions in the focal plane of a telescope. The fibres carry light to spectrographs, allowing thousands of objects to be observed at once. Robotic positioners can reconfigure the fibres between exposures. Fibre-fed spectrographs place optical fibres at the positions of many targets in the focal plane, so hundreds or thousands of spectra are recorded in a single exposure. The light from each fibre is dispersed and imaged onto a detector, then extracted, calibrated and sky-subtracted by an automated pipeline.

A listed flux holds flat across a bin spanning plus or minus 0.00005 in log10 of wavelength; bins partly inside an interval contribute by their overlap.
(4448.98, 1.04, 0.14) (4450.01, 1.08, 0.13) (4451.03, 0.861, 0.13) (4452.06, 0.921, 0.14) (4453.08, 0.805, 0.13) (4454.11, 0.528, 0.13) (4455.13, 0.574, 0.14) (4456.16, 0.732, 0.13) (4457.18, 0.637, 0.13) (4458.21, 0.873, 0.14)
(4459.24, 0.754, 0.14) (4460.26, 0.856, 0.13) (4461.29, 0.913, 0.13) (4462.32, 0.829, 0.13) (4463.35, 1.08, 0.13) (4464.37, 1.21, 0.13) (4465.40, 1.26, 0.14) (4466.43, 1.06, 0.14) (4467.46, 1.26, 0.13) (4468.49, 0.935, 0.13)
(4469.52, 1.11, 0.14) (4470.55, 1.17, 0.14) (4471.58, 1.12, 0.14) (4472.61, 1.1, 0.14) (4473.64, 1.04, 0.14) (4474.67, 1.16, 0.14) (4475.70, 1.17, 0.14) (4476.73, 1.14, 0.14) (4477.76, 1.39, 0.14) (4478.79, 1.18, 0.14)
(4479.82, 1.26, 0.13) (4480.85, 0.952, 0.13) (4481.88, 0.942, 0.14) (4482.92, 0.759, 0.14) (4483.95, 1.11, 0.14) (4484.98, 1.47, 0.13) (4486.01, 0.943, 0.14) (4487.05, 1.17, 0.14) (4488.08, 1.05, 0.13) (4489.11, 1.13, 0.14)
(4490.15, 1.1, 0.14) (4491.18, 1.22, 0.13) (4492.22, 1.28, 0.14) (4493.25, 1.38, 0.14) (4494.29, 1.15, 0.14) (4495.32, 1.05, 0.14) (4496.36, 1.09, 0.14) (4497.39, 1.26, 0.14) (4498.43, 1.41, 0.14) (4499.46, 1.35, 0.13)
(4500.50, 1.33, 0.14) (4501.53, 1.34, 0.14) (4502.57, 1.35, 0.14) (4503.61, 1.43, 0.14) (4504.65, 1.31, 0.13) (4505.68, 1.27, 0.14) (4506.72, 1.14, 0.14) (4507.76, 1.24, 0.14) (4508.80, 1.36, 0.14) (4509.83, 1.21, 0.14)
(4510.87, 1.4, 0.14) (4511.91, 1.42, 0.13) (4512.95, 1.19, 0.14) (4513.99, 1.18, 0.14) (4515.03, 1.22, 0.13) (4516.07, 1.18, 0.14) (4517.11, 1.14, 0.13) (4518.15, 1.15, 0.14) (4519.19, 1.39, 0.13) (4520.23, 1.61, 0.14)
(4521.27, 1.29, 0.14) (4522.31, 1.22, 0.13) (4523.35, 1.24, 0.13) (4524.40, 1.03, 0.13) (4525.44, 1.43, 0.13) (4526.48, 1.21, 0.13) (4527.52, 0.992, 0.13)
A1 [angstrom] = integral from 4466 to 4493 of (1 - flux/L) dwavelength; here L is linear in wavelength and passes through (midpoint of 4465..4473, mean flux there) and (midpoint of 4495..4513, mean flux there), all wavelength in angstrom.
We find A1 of 1.1 angstrom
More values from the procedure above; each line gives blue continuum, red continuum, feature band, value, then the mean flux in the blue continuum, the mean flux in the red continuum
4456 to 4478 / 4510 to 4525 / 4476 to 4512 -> -1.8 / 1.04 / 1.26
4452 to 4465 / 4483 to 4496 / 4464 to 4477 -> -2.5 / 0.825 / 1.16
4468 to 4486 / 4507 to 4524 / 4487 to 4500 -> -0.2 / 1.11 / 1.27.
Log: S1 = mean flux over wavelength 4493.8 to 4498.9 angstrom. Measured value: 1.19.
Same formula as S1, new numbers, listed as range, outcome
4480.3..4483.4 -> 0.889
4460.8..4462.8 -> 0.87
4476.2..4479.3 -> 1.24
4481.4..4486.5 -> 1.05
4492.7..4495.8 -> 1.2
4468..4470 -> 1.02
